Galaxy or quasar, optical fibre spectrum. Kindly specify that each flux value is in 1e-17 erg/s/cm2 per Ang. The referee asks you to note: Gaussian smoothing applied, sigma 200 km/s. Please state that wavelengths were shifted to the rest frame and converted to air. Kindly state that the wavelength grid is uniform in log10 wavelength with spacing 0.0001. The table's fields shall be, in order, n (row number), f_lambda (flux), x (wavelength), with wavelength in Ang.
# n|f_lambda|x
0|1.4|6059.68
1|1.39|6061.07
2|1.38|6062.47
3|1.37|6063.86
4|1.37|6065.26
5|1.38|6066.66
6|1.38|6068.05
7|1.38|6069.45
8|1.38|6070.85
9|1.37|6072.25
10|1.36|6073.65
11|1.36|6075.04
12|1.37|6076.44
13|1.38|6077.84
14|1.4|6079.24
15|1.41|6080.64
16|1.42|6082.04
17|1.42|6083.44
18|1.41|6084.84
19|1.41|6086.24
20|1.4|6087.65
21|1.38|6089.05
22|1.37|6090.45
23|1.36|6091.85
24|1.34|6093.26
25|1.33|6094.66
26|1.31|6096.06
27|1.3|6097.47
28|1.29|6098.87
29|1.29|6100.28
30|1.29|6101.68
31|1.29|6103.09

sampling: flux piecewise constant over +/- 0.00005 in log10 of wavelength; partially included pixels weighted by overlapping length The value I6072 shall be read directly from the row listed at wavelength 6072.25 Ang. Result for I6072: 1.37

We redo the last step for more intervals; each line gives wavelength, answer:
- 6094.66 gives 1.33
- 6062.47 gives 1.38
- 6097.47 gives 1.3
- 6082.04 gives 1.42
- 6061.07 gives 1.39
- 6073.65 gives 1.36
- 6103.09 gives 1.29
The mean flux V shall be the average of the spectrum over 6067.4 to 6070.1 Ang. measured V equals 1.38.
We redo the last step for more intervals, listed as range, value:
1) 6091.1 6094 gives 1.35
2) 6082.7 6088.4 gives 1.41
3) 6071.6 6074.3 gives 1.36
